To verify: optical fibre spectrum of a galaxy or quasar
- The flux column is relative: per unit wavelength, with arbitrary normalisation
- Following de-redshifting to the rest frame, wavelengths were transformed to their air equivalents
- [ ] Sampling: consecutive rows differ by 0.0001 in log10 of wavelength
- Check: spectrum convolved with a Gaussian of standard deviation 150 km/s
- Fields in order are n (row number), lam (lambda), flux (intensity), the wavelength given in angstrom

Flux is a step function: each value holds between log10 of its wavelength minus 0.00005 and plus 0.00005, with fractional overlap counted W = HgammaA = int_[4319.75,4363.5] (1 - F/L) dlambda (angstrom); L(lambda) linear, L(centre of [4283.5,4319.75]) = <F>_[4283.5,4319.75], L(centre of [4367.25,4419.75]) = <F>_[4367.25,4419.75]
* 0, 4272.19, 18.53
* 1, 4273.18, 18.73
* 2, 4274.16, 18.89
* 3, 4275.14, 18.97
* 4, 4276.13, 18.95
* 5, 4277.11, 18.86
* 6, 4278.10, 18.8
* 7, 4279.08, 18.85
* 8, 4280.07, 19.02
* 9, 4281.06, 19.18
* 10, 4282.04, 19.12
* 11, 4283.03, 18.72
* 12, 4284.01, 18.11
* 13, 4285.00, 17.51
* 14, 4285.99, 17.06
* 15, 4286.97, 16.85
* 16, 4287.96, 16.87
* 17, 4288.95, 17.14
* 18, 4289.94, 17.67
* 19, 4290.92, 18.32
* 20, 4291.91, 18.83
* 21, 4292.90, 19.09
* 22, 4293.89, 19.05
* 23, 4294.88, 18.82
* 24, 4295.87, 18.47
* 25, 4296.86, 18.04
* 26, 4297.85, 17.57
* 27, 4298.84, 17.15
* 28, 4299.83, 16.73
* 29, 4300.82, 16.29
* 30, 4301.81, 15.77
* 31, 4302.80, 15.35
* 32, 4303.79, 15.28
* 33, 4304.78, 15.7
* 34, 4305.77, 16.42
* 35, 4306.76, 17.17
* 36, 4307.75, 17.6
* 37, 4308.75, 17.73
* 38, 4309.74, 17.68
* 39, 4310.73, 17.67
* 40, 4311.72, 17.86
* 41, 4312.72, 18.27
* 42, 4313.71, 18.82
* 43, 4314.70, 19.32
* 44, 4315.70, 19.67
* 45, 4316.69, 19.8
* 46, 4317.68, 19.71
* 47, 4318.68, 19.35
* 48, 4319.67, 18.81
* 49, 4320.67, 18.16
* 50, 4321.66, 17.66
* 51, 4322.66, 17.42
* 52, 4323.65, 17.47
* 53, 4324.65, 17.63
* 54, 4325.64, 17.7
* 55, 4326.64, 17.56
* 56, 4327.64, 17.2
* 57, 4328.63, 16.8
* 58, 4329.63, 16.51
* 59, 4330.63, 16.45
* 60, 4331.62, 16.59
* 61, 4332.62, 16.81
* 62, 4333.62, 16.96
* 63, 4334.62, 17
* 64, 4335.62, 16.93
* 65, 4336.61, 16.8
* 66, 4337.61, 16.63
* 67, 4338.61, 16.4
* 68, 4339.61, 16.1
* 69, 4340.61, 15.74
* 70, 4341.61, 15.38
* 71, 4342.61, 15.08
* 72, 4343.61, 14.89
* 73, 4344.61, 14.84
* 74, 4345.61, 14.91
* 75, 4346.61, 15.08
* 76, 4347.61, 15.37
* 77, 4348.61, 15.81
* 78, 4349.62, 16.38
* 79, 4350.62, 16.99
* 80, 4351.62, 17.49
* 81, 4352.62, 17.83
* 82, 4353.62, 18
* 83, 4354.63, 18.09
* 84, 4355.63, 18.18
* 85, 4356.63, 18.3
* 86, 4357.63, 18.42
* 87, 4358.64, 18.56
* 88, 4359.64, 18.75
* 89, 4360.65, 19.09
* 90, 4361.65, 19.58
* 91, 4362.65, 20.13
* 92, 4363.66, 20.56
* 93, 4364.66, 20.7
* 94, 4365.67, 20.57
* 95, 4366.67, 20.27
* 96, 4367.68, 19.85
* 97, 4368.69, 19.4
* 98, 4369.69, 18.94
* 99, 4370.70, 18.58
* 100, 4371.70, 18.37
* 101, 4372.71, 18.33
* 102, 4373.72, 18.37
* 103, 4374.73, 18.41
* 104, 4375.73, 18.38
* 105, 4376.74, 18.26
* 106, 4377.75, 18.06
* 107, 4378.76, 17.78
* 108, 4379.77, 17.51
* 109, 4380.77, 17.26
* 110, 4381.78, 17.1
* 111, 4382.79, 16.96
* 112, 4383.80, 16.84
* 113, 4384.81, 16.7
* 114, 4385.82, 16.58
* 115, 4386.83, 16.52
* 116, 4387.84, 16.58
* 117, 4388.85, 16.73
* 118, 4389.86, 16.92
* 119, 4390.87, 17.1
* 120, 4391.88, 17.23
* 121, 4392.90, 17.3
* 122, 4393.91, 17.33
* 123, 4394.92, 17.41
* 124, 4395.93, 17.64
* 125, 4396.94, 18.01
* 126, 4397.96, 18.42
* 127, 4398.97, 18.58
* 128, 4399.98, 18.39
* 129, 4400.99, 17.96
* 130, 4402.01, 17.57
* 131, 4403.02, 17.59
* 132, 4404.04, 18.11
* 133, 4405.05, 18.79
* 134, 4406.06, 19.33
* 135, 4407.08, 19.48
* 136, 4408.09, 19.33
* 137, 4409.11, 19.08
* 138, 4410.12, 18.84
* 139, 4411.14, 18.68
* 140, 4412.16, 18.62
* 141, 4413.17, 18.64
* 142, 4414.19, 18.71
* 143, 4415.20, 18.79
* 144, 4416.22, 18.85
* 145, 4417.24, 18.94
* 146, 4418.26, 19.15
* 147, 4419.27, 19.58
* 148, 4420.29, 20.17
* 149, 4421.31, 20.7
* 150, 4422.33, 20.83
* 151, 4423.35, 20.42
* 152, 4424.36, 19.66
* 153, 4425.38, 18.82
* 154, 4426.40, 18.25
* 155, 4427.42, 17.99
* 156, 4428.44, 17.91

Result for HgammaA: 1.98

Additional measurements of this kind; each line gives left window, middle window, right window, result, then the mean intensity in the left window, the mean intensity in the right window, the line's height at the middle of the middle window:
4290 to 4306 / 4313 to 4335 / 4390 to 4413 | -0.4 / 17.3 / 18.2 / 17.6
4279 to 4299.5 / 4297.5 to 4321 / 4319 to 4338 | 0.0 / 18.1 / 17.2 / 17.7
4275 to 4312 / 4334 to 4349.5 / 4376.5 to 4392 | 1.4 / 17.7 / 17.1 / 17.4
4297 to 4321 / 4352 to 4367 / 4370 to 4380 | -0.8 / 17.7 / 18.2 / 18.1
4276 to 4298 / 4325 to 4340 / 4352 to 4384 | 1.3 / 18.3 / 18.6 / 18.5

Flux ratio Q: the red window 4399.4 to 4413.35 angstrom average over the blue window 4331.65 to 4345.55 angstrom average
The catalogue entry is 1.2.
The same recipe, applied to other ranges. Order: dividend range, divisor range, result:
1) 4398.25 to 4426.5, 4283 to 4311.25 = 1.09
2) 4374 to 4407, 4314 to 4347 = 1.03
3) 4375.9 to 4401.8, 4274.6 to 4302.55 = 0.97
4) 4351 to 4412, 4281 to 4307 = 1.04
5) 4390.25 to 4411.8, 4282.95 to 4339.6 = 1.04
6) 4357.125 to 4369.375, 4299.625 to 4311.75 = 1.18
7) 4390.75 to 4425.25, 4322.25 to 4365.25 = 1.09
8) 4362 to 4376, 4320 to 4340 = 1.14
